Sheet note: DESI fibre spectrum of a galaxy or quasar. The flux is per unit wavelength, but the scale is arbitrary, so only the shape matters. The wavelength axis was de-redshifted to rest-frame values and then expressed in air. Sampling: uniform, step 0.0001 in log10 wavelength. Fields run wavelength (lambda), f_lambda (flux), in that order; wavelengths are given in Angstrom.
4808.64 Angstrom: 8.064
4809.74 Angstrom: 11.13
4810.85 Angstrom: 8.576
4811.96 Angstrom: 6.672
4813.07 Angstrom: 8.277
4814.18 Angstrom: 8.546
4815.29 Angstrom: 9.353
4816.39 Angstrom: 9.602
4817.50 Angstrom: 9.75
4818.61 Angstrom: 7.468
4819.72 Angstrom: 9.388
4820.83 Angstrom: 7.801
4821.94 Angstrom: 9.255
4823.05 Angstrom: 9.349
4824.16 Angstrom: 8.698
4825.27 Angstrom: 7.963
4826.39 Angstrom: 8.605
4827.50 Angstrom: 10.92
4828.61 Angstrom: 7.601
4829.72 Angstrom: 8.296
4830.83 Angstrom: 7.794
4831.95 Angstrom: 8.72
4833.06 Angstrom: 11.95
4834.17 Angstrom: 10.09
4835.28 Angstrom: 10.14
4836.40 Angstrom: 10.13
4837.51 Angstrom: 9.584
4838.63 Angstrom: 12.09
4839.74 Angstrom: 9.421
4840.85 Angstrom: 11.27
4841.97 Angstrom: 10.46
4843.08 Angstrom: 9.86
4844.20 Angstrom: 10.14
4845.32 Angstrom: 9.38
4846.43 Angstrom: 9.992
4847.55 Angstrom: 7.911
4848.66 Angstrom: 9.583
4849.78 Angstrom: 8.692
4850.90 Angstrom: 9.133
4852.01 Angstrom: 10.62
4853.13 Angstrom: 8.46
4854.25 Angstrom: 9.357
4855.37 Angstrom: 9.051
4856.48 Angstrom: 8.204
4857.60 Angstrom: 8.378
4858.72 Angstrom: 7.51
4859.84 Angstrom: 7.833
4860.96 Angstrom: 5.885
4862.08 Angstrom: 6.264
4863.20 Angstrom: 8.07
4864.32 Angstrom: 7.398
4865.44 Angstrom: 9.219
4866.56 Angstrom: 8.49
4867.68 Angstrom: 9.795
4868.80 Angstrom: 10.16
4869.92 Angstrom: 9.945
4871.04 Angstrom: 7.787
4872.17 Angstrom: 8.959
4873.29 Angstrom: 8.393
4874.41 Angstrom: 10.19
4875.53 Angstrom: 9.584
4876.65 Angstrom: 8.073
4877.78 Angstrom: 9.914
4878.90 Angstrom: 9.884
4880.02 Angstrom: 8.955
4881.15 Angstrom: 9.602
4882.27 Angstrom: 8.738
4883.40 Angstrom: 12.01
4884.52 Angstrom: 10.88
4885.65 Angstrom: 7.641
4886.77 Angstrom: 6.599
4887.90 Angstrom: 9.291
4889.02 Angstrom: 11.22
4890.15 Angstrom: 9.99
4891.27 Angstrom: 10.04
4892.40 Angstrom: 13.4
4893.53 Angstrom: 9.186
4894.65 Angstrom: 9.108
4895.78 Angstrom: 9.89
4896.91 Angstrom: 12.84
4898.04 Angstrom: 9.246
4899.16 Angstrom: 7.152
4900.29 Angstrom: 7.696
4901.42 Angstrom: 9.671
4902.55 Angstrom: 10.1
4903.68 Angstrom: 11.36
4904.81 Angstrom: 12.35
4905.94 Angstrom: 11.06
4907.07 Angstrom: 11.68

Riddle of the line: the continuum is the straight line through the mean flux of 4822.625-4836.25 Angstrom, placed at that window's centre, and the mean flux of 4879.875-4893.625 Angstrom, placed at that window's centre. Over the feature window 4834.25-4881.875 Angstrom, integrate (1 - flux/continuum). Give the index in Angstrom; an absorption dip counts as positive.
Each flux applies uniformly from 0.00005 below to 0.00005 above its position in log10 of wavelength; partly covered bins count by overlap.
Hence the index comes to 1.87 Angstrom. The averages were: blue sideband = 9.2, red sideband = 9.85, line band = 9.14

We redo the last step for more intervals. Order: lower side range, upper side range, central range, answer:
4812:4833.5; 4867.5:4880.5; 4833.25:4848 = -1.80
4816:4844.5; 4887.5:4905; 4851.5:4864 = 2.07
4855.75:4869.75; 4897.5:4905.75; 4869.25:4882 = -0.77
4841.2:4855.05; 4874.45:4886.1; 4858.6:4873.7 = 1.97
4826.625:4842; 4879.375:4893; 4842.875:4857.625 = 0.96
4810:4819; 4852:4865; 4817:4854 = -4.86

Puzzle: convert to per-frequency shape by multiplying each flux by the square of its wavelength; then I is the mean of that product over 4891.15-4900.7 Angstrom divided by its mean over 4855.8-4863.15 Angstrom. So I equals 1.3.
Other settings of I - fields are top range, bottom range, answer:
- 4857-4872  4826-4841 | 0.86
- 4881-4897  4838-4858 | 1.06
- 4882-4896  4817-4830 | 1.16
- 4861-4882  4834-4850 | 0.90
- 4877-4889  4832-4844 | 0.92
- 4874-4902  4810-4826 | 1.14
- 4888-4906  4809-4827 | 1.20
